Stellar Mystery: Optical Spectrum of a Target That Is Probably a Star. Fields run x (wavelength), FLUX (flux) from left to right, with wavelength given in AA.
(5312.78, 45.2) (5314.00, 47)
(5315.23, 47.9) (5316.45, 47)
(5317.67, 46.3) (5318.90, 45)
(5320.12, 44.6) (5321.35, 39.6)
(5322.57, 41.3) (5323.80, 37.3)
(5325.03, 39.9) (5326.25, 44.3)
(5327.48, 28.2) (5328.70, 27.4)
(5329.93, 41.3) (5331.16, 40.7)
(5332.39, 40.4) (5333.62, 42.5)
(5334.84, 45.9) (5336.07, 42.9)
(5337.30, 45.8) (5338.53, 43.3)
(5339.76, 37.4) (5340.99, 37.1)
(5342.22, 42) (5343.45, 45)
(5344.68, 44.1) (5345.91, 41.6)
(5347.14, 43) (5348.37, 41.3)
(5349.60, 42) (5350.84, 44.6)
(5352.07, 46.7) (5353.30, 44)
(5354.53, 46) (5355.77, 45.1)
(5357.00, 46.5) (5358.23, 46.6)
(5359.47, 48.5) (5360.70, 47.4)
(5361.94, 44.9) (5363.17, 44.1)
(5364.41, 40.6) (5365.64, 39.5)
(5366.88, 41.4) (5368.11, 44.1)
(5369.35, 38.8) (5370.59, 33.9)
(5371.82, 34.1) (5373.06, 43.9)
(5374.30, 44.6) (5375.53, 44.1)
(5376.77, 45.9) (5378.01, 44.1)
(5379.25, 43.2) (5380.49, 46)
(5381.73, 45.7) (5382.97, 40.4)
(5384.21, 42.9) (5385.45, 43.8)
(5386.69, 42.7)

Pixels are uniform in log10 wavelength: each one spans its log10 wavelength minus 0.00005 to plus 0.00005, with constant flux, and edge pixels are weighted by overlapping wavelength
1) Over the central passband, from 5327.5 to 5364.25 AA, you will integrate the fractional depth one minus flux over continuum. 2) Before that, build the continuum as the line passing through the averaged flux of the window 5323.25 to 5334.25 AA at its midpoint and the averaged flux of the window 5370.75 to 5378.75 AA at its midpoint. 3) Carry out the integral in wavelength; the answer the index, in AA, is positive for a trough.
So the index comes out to -2.9 AA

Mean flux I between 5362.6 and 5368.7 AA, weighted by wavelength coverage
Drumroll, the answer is 41.9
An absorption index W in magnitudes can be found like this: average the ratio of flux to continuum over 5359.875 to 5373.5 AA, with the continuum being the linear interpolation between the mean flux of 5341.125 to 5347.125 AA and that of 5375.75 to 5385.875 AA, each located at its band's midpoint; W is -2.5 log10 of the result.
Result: 0.06 mag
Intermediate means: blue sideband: 42.7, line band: 41.2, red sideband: 44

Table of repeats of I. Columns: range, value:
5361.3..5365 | 43.2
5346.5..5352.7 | 43.5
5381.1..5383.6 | 43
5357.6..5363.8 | 46.3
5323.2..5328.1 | 37.4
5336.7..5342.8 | 41.1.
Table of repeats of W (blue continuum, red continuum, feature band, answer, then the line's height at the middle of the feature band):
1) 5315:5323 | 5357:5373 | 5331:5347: 0.031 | 43.5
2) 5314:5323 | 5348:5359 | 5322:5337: 0.138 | 44.8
